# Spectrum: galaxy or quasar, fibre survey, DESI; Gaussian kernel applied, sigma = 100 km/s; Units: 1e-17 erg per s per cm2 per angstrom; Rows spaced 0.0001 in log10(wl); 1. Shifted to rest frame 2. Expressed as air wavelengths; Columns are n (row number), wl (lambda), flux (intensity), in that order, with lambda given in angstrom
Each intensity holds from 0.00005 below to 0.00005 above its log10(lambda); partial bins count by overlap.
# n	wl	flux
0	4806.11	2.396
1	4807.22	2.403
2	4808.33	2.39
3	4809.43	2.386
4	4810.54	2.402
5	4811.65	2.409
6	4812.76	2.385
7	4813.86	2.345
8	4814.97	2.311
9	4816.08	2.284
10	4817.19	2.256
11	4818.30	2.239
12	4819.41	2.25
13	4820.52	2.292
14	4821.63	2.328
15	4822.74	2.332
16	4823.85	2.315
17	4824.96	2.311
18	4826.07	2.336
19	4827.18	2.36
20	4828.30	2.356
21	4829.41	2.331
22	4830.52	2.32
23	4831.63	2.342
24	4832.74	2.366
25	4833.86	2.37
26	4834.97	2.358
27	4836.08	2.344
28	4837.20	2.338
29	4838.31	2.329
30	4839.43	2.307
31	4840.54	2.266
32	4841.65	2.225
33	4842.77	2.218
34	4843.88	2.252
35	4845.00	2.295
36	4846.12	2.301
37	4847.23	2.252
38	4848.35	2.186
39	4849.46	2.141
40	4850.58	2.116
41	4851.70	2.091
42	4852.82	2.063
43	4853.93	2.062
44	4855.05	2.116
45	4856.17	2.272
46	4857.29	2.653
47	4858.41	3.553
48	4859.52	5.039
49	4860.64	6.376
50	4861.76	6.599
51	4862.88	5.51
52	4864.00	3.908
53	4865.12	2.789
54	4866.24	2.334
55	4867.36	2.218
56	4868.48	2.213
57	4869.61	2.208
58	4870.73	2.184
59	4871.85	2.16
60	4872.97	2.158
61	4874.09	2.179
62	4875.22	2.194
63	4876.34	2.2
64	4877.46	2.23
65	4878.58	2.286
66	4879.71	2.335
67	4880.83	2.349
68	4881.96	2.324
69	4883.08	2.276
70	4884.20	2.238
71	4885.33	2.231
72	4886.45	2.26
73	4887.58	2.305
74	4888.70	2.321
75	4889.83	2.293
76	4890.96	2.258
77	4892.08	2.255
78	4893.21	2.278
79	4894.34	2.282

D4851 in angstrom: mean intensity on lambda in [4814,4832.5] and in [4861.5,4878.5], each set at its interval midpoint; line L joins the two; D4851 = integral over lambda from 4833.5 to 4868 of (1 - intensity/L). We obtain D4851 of -3.0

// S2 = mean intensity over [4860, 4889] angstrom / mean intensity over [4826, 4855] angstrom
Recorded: 1.23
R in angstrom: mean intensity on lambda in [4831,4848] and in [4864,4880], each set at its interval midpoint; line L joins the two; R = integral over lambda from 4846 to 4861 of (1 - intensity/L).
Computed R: -3.0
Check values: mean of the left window 2.3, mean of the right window 2.32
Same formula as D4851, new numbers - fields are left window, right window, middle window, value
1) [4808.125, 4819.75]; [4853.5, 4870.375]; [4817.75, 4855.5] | 7.5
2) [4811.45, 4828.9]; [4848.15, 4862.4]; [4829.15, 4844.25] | 2.3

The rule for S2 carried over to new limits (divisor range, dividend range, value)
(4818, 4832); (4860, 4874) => 1.45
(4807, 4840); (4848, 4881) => 1.21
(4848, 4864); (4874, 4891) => 0.67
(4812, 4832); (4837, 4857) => 0.96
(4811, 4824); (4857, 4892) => 1.23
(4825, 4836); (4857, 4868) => 1.76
